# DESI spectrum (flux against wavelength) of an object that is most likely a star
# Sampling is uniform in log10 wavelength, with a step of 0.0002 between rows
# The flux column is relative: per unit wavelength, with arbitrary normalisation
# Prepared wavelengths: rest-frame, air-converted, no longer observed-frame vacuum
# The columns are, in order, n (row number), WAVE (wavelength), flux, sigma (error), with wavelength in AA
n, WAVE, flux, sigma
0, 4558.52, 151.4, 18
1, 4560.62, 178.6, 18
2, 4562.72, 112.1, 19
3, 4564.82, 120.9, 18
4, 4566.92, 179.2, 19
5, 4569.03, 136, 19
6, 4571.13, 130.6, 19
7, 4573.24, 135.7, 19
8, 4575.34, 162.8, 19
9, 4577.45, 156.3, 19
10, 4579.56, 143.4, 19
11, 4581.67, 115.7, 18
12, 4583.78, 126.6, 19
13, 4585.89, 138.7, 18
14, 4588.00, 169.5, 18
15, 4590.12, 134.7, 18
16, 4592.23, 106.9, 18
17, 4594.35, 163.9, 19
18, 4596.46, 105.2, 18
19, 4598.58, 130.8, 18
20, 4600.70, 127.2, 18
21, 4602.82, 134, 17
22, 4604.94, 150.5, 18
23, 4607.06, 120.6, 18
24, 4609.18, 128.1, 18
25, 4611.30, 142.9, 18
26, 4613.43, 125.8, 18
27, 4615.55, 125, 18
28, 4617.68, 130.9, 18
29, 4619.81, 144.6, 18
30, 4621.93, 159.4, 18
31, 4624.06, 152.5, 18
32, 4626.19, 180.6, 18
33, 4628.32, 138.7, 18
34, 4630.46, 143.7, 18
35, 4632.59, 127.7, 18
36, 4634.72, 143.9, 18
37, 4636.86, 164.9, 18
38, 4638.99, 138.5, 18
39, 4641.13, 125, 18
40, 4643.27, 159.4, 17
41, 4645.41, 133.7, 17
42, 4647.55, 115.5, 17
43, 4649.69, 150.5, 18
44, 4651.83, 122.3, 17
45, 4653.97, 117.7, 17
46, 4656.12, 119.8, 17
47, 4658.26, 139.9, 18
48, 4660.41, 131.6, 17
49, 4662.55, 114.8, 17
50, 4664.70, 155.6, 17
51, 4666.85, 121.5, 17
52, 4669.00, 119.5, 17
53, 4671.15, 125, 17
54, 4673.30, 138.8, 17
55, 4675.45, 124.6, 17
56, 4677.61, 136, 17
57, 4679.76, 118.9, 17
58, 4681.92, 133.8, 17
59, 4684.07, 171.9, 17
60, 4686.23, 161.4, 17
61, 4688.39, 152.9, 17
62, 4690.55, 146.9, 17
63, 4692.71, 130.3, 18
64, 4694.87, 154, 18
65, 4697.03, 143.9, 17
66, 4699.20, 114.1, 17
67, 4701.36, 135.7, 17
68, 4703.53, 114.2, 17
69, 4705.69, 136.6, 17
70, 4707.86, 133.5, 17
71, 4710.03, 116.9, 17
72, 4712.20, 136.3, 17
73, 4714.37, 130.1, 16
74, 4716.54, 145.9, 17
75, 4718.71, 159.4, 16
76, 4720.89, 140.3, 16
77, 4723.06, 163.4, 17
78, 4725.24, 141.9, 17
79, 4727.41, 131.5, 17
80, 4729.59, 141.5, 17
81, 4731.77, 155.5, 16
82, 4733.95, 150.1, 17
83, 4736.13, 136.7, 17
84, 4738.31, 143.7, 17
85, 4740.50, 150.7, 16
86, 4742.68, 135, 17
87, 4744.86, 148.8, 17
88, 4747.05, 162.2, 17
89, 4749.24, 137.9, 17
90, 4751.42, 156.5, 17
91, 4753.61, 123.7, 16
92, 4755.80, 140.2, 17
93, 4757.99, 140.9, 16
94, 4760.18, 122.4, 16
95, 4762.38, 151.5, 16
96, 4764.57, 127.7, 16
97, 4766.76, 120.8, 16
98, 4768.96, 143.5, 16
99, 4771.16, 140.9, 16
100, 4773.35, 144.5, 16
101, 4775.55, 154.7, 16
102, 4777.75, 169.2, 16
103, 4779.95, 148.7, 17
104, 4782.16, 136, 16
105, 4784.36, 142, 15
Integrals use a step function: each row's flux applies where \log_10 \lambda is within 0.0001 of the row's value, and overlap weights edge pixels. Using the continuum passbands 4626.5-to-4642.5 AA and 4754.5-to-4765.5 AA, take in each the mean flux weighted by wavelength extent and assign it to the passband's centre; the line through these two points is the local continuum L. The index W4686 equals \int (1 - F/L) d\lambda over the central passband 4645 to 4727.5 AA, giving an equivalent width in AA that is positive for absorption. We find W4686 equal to 2.6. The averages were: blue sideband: 143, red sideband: 136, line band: 135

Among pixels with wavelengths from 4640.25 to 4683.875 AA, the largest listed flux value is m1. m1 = 159.4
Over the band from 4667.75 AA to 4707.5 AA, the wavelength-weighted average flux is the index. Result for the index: 136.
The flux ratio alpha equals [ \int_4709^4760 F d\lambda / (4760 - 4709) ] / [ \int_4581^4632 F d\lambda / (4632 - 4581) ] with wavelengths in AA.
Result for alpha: 1.04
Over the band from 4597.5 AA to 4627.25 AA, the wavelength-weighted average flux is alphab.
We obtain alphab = 139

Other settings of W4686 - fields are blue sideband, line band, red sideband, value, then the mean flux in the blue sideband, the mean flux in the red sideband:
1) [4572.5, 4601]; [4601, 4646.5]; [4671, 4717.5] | -1.4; 137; 137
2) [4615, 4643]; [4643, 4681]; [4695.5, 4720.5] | 2.9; 145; 134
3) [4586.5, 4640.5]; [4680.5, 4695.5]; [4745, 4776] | -1.0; 140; 140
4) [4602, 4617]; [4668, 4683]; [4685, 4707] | 1.0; 132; 139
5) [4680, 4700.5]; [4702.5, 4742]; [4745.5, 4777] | 0.6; 144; 141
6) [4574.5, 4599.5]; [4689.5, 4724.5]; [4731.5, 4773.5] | 0.7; 138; 141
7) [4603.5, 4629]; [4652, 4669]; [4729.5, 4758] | 1.8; 142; 145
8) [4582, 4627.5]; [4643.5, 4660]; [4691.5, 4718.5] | 0.7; 138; 134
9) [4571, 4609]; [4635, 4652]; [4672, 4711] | -0.4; 136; 137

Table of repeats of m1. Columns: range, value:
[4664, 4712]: 171.9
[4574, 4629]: 180.6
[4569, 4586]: 162.8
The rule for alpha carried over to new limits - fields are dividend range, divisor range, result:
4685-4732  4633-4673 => 1.05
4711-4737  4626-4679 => 1.07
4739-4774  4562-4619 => 1.04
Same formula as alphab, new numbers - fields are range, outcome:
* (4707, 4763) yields 142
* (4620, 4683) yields 136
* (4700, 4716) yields 129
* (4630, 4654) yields 138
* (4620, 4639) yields 150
